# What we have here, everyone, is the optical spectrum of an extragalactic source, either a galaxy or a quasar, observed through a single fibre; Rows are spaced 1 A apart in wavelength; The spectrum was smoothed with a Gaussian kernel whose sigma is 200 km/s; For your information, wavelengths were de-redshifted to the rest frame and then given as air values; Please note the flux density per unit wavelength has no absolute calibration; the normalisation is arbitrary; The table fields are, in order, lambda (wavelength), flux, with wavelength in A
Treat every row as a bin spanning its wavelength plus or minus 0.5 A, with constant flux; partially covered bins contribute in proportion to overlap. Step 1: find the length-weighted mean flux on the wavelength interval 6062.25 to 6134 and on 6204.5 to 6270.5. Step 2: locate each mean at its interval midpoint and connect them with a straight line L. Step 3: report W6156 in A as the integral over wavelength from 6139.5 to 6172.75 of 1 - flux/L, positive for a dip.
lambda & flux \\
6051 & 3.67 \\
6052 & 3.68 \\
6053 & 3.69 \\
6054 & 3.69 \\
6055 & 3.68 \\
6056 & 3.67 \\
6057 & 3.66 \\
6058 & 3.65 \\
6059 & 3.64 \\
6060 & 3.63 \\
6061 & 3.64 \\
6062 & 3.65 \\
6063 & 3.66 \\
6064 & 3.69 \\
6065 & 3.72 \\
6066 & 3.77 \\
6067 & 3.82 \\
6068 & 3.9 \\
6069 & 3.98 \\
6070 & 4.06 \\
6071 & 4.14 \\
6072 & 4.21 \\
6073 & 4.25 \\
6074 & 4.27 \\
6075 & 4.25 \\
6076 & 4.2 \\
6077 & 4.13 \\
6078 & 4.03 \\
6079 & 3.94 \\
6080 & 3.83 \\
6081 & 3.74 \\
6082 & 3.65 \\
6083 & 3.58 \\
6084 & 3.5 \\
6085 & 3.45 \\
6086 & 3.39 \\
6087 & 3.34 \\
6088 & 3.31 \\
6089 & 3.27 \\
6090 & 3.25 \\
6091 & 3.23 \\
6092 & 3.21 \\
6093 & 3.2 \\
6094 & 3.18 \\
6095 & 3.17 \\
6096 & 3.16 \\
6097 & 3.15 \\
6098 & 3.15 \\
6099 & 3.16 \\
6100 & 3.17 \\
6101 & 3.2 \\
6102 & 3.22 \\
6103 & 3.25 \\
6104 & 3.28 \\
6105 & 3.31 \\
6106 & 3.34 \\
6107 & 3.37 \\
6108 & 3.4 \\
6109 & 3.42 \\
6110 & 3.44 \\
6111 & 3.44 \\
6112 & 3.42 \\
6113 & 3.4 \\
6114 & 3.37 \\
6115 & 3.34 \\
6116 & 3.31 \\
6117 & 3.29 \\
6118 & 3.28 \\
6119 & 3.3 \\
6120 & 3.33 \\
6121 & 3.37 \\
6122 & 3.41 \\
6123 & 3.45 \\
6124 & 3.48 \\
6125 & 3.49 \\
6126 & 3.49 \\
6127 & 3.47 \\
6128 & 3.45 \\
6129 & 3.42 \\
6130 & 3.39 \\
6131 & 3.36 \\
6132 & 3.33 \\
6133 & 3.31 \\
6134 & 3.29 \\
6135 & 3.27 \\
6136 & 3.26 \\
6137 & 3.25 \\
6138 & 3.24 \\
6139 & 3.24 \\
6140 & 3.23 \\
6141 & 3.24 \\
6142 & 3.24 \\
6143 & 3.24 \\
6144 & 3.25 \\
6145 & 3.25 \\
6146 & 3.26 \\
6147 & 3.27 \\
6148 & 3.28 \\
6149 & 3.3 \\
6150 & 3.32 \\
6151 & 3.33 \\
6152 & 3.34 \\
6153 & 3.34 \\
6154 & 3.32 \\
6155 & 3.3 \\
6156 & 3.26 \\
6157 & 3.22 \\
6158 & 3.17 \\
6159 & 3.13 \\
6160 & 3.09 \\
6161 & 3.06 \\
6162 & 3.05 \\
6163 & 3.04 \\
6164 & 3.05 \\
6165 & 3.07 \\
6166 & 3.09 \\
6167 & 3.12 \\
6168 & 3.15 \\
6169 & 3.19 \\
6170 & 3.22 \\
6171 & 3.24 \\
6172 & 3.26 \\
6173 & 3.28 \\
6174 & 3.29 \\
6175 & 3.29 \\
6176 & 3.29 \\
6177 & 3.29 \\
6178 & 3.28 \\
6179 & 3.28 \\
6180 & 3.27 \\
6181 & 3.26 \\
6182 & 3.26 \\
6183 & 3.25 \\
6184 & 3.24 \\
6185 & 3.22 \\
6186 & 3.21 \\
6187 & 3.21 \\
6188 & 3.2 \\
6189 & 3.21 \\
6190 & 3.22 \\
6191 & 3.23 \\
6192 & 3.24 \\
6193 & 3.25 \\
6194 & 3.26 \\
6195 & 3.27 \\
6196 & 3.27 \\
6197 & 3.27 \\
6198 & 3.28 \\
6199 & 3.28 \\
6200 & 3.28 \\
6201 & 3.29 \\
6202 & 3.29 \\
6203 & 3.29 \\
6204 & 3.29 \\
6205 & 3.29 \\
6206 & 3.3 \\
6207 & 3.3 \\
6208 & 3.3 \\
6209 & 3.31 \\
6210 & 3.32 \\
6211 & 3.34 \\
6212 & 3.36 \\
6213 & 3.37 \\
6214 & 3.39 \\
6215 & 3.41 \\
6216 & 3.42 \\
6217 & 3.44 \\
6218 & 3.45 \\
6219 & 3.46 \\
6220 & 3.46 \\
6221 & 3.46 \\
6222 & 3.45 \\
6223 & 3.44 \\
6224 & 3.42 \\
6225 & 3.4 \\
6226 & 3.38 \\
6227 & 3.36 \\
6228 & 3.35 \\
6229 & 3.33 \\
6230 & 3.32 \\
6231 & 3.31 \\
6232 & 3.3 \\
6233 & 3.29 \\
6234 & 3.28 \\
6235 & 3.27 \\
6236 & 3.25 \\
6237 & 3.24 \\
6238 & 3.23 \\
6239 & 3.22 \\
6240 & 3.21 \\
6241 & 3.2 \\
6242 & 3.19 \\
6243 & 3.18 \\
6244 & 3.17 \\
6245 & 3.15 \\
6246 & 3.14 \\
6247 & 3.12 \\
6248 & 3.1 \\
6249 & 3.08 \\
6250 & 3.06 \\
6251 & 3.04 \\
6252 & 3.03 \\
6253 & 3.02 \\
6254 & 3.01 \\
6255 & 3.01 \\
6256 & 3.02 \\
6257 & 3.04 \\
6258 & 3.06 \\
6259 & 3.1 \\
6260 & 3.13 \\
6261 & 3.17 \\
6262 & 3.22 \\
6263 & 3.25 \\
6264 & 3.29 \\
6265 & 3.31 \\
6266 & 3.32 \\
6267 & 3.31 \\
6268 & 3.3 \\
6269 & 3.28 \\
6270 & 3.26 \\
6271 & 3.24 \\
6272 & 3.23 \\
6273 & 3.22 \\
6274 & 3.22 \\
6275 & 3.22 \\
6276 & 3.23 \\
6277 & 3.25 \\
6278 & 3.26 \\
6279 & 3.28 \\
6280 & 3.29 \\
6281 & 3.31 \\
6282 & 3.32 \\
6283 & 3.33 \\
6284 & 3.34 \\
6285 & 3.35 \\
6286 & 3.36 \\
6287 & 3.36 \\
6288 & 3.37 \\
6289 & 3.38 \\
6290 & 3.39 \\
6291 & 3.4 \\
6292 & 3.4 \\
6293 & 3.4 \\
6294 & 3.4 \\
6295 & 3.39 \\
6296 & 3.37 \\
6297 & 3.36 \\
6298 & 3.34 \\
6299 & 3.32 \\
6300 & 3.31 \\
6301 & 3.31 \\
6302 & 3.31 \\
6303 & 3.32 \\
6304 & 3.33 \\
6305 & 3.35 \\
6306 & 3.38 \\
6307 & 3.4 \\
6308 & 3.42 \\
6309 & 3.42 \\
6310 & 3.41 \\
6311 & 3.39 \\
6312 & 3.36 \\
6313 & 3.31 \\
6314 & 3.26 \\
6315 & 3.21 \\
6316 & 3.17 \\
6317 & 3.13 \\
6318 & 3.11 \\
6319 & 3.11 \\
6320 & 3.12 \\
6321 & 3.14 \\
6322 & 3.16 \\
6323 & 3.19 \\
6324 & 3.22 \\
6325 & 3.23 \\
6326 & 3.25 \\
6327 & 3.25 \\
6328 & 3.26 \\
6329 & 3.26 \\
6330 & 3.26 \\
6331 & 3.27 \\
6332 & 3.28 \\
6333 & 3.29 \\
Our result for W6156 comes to 1.9 A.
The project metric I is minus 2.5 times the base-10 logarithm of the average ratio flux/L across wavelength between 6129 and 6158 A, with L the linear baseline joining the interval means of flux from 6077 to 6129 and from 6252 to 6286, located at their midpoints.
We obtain 0.020 mag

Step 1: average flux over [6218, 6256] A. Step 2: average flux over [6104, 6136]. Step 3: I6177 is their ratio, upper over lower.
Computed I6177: 0.96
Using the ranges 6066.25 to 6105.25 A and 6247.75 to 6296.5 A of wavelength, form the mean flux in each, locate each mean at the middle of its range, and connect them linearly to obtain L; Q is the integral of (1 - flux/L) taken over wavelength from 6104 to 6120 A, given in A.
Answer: 0.79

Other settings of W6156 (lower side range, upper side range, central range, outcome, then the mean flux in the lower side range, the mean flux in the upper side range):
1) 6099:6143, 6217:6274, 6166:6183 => 0.3 A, 3.34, 3.24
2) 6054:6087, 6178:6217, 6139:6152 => 0.9 A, 3.82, 3.28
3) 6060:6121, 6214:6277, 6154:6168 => 1.1 A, 3.53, 3.24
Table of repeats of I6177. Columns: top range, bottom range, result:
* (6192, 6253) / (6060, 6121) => 0.93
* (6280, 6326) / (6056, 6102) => 0.91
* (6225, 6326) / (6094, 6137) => 0.98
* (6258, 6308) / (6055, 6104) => 0.92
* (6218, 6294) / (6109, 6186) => 0.99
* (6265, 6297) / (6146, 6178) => 1.03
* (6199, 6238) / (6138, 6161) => 1.03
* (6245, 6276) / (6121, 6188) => 0.97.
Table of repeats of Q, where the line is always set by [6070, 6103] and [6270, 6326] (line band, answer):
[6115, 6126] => 0.5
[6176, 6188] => 0.7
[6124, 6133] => 0.2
